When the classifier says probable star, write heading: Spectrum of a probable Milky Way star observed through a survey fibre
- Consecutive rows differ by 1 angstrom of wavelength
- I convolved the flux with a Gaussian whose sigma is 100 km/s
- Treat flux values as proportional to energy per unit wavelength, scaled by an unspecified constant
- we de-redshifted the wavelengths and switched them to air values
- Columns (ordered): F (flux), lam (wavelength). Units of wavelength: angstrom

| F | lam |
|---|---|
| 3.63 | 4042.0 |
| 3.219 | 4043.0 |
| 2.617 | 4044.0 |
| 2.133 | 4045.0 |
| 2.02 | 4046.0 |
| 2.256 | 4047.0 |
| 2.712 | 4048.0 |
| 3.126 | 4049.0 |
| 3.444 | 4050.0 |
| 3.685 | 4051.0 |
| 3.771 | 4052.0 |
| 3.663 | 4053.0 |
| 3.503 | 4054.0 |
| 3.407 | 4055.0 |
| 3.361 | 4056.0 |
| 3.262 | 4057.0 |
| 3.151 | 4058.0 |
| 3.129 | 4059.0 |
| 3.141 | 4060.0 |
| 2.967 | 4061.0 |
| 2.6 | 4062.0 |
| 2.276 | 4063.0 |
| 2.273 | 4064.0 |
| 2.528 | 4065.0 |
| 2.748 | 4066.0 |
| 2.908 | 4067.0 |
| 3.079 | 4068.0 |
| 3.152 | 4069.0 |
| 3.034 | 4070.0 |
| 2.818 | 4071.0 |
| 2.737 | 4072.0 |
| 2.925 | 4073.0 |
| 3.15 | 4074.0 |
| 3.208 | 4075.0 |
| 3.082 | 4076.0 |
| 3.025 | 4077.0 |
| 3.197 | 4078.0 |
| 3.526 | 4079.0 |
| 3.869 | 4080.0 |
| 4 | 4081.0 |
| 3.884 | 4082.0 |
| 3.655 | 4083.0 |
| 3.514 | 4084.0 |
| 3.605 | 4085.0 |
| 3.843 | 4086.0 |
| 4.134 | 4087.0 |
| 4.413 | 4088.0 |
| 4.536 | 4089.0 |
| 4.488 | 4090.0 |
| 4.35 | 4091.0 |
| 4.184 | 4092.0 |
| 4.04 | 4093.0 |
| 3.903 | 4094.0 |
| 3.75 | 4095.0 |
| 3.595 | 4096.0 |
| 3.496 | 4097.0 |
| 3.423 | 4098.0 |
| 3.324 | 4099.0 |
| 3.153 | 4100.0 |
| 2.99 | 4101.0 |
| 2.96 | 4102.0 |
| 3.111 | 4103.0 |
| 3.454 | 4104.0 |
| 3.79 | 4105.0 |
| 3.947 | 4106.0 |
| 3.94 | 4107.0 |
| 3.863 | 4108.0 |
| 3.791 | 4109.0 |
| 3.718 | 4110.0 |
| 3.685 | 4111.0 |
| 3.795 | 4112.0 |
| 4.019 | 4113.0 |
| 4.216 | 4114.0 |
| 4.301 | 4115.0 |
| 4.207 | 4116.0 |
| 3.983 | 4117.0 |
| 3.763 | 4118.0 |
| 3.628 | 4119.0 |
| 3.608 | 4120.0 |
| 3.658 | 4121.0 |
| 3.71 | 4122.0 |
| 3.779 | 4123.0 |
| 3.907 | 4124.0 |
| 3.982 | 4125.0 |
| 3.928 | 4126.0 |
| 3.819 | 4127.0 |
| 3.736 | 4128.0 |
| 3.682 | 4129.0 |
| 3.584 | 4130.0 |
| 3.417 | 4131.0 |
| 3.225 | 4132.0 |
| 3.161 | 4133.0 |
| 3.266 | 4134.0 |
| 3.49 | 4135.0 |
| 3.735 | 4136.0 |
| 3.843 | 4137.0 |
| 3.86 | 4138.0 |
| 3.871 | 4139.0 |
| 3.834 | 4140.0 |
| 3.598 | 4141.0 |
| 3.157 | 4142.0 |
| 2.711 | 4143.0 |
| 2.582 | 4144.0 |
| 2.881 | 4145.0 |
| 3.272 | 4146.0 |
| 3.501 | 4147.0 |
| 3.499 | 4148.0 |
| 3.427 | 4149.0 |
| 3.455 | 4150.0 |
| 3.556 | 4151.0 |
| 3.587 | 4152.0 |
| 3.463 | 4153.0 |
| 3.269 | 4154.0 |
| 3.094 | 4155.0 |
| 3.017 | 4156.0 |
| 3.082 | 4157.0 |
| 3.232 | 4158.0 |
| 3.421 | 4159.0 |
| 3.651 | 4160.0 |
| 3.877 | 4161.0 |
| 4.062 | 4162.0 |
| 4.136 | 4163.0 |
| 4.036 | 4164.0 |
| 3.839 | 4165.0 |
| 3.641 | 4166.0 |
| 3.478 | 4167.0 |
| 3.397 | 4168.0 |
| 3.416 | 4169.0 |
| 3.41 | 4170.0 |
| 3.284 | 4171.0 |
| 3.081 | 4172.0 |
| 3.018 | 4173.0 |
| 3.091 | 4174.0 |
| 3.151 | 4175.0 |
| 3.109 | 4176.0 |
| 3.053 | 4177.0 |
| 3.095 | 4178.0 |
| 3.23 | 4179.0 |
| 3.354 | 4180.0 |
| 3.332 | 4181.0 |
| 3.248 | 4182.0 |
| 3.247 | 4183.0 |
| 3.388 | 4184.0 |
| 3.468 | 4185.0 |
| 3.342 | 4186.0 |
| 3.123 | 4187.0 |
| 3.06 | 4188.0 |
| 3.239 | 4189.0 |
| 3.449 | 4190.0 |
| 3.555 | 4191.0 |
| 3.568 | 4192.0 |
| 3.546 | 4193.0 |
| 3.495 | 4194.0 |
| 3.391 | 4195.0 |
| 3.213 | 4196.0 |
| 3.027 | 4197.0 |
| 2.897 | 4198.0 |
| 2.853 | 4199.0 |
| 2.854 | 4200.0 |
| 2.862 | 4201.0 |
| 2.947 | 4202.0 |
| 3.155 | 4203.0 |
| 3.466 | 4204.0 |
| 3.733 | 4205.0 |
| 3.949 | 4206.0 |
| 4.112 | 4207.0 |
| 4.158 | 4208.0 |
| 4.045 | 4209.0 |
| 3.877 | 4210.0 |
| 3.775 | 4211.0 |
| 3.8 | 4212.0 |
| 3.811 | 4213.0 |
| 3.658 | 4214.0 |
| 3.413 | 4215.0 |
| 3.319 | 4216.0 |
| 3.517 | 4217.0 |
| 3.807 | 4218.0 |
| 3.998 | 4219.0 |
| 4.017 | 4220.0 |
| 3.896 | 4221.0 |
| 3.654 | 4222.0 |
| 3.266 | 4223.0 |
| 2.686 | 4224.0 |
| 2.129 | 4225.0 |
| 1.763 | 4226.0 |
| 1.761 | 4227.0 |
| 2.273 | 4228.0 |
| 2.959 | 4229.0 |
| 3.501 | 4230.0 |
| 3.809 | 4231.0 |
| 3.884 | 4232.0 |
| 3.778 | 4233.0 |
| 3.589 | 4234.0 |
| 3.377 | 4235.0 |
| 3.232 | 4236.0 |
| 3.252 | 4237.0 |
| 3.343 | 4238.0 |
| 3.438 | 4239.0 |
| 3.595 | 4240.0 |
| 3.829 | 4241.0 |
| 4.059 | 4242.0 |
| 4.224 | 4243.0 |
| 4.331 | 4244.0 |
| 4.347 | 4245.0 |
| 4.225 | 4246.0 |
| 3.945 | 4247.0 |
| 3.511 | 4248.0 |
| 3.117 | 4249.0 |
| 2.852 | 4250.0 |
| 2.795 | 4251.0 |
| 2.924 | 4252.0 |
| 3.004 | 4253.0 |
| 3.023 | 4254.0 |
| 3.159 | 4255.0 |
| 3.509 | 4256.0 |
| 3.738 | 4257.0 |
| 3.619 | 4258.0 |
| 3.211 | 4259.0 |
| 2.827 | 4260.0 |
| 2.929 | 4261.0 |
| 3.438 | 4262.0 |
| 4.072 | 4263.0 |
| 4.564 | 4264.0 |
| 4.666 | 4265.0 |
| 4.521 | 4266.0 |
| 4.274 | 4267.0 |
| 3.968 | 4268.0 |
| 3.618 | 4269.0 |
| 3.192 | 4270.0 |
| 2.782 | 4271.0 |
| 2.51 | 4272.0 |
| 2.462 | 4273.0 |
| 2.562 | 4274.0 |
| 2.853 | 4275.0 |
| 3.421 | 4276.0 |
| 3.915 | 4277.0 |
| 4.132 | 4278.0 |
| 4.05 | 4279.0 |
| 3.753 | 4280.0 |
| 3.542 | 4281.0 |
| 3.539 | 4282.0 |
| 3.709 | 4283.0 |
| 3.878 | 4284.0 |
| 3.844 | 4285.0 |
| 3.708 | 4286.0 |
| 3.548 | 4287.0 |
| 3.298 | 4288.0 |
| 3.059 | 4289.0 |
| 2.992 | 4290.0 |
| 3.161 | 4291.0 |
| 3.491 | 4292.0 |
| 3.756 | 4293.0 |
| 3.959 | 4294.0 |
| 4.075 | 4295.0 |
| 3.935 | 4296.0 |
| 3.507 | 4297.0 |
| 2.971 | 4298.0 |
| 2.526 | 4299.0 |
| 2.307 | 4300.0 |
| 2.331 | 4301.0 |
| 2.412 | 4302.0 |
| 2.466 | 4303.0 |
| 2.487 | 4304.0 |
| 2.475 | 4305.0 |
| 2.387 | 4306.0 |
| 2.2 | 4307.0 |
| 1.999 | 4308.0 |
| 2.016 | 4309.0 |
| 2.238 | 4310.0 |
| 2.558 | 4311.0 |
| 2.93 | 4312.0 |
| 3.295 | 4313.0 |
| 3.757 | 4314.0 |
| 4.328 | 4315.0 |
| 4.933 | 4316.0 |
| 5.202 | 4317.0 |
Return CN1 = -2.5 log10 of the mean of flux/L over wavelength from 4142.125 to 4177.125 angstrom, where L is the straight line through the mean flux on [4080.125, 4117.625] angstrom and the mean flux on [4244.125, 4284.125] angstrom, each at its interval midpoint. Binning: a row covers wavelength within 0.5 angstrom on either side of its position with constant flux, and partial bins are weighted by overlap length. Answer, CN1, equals 0.10 mag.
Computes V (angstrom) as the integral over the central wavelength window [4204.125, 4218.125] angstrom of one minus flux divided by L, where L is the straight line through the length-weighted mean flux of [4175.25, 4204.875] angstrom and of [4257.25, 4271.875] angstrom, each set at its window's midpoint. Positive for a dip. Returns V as -1.8 angstrom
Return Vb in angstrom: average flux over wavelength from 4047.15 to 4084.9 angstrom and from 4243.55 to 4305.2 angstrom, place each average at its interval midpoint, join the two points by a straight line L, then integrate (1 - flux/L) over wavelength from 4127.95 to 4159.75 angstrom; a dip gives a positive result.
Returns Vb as -1.3 angstrom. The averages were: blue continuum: 3.17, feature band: 3.39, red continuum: 3.4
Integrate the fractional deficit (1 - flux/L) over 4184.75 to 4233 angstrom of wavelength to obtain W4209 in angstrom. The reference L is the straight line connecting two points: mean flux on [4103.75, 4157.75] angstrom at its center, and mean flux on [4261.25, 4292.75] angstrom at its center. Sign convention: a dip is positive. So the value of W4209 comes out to 2.95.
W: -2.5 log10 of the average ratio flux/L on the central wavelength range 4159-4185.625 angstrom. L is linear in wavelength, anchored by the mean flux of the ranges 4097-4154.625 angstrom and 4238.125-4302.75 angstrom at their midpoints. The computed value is 0.04 mag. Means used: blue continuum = 3.58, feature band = 3.43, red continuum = 3.47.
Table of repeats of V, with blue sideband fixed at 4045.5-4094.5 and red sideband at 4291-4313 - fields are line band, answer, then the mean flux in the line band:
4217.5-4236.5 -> -1.5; 3.23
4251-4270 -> -4.3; 3.58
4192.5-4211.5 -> -2.5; 3.44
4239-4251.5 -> -3.3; 3.72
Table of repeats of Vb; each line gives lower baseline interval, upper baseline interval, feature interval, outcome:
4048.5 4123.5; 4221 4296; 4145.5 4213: 1.21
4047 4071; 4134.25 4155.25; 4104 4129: -4.21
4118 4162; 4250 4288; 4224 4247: 0.63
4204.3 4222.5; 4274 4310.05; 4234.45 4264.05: 0.12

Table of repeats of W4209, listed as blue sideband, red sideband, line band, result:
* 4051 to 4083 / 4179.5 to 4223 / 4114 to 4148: -3.0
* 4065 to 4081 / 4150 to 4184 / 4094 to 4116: -3.1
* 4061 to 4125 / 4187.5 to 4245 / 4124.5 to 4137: -0.3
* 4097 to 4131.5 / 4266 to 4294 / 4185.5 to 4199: 1.2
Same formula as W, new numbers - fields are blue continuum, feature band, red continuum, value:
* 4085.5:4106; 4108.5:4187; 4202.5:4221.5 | 0.07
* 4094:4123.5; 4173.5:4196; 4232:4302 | 0.09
